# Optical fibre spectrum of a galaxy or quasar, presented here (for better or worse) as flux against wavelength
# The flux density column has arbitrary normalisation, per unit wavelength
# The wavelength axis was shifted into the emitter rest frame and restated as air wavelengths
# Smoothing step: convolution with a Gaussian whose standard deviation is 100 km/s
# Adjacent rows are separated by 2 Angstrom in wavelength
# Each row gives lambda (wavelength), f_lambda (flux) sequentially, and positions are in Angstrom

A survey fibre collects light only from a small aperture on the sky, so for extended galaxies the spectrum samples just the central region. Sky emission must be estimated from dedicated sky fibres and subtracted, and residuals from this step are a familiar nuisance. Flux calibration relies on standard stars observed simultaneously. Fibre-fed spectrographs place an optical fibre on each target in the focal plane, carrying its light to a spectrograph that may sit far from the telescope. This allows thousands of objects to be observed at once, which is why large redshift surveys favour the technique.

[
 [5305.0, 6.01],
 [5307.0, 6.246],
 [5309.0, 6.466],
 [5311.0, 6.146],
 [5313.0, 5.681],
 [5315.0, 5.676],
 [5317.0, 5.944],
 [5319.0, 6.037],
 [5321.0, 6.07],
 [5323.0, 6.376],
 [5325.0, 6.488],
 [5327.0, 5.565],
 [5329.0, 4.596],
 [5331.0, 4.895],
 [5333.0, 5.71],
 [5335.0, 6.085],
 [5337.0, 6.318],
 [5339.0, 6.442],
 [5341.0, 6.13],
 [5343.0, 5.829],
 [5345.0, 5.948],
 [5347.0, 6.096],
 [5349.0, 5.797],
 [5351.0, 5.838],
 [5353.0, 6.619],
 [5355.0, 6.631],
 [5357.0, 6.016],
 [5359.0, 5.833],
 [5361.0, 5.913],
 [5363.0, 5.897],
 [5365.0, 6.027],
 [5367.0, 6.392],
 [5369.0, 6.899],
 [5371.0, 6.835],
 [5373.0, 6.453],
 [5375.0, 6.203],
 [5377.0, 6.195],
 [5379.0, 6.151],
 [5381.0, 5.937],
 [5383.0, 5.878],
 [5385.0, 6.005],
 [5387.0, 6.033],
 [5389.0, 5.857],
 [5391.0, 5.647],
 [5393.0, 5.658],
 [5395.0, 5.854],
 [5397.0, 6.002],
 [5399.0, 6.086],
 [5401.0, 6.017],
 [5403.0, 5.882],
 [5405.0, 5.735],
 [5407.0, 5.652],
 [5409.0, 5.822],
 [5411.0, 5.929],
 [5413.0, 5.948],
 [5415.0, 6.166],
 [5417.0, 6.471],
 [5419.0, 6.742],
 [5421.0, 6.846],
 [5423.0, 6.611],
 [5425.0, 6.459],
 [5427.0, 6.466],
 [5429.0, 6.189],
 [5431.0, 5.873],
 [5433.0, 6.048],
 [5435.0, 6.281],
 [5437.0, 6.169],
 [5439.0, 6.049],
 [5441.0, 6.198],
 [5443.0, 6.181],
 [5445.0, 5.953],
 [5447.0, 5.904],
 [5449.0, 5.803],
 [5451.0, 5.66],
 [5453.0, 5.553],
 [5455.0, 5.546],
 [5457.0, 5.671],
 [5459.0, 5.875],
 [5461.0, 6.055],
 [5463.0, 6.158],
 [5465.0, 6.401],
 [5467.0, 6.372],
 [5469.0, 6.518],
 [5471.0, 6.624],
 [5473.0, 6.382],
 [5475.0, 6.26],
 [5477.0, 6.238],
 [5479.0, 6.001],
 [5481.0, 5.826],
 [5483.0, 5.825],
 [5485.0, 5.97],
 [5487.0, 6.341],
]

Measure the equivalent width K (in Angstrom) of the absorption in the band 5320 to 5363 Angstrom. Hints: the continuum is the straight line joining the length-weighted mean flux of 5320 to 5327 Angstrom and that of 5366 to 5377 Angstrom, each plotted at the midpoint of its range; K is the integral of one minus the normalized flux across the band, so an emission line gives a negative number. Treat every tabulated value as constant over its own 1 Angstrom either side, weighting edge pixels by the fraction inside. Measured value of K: 2.5 Angstrom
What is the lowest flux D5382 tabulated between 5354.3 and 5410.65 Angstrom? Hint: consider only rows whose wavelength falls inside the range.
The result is 5.647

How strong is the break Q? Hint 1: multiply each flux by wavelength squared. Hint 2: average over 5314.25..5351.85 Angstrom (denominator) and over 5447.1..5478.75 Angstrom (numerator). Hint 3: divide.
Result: 1.08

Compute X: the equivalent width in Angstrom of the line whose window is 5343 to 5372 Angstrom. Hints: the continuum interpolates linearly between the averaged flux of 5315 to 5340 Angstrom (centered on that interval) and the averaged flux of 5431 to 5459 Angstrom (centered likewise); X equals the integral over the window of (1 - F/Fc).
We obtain -1.5 Angstrom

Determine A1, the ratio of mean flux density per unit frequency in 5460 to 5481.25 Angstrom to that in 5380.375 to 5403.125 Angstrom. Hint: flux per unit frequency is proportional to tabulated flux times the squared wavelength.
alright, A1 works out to 1.09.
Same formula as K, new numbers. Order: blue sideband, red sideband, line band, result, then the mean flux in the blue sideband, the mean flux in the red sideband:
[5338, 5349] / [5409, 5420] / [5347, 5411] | 0.8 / 6.06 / 6.21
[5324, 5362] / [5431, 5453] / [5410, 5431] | -1.3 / 5.93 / 6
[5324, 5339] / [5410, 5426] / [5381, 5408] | 1.5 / 5.72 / 6.4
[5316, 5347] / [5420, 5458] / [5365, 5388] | -1.1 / 5.9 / 6.08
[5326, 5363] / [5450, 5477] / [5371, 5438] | -1.3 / 5.9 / 6.09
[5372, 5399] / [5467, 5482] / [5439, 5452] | 0.5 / 5.99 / 6.27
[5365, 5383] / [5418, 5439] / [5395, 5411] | 1.2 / 6.34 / 6.35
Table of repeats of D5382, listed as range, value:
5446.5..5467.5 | 5.546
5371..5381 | 5.937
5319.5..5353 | 4.596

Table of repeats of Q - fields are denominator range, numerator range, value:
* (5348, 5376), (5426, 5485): 1.01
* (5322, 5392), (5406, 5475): 1.05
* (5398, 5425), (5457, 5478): 1.04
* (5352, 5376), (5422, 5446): 1.01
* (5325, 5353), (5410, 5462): 1.08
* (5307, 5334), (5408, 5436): 1.12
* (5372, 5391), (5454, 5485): 1.04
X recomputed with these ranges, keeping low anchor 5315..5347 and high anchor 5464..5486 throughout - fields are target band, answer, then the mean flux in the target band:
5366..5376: -1.0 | 6.56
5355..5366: -0.1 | 6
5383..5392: 0.2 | 5.88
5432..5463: 1.1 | 5.94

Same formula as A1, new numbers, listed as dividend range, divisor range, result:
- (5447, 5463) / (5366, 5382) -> 0.93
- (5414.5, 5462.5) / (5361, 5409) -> 1.03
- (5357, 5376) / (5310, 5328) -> 1.06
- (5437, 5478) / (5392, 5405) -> 1.05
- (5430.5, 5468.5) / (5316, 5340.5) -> 1.07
